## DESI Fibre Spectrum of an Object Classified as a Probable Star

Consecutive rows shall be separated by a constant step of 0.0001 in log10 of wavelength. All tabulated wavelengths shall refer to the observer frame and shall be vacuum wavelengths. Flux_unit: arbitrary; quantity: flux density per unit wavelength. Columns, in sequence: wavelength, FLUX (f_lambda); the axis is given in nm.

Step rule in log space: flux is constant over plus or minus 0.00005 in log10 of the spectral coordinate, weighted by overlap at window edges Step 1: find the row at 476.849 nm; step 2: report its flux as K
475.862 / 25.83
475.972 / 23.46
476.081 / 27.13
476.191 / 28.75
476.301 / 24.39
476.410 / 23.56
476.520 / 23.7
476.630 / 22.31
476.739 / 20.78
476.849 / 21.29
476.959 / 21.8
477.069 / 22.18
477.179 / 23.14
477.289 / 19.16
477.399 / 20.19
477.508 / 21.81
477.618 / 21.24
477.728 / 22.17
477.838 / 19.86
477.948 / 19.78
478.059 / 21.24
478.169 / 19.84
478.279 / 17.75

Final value 21.29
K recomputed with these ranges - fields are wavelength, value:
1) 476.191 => 28.75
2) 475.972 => 23.46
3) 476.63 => 22.31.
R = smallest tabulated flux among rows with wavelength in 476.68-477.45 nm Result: 19.16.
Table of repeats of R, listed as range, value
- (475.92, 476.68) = 22.31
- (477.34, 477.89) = 19.86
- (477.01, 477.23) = 22.18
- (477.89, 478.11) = 19.78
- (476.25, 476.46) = 23.56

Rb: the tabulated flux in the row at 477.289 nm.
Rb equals 19.16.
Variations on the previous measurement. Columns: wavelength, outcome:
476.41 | 23.56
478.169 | 19.84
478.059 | 21.24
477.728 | 22.17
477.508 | 21.81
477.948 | 19.78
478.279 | 17.75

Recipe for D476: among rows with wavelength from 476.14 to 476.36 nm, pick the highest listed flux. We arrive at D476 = 28.75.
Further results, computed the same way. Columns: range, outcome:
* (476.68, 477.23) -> 23.14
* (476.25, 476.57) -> 24.39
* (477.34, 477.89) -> 22.17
